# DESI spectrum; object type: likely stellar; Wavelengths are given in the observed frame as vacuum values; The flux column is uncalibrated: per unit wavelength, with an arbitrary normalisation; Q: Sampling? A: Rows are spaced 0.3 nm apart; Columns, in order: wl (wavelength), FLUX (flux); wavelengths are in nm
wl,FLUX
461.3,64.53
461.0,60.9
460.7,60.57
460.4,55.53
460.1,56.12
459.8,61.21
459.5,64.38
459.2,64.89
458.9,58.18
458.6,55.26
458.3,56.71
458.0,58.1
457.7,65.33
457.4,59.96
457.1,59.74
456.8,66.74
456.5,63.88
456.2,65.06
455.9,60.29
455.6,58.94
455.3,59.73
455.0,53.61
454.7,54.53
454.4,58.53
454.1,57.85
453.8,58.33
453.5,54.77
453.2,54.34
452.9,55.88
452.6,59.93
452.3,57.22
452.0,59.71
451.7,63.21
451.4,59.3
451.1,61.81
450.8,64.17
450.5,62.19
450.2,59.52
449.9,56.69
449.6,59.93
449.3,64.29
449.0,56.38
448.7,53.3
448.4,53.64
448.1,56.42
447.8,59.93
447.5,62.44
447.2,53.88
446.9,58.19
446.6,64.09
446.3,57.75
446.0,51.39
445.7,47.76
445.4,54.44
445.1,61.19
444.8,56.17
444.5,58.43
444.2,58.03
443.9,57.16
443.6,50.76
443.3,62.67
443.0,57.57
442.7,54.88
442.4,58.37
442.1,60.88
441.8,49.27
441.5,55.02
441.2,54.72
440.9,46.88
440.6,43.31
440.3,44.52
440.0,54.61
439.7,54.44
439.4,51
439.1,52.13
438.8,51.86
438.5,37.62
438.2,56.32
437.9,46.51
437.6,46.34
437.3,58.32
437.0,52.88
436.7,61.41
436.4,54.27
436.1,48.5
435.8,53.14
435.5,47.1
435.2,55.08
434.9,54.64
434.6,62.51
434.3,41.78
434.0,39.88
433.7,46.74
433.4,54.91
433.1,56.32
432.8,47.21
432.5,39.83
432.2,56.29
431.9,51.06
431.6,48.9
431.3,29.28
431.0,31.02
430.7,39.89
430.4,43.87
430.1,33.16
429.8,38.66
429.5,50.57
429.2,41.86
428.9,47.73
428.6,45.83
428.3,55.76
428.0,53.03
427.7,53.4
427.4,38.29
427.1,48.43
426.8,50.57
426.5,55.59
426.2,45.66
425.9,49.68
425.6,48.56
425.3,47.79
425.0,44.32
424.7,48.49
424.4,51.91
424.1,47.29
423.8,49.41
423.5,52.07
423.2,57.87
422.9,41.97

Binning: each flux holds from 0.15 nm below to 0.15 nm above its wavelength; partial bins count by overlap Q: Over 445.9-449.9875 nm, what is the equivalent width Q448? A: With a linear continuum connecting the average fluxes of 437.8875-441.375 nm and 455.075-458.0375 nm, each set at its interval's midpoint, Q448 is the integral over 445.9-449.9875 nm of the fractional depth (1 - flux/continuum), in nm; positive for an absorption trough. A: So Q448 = -0.17 nm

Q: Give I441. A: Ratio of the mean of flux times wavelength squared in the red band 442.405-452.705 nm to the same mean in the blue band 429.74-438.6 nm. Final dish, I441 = 1.29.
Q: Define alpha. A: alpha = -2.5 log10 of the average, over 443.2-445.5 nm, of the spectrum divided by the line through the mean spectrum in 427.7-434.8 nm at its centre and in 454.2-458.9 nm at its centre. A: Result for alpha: -0.08 mag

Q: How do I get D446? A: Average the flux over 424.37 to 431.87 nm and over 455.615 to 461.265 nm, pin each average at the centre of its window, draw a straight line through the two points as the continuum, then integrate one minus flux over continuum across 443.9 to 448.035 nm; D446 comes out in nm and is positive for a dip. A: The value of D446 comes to -0.20 nm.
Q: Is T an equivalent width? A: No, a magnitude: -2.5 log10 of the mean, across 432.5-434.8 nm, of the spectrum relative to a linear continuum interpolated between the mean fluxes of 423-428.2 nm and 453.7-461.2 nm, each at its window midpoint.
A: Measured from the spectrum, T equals 0.06 mag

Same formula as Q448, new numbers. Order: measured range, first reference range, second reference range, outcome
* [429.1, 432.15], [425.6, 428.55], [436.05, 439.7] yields 0.55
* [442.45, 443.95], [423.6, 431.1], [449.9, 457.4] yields -0.06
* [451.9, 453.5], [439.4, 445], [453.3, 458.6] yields 0.03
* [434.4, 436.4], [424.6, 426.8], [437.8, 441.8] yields -0.15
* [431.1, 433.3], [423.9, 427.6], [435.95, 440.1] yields 0.15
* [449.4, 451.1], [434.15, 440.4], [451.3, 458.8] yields -0.11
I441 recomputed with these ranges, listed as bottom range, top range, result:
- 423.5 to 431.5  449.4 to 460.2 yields 1.47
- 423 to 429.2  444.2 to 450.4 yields 1.28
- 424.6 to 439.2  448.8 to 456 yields 1.34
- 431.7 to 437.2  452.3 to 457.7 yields 1.26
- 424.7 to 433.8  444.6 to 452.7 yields 1.37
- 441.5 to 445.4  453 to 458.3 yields 1.10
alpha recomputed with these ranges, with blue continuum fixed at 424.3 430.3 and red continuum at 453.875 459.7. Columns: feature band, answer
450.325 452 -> -0.077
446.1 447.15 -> -0.063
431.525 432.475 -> -0.028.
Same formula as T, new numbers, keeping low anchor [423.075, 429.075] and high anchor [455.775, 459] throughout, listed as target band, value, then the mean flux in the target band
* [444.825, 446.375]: 0.04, 54.5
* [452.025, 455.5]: 0.05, 56.9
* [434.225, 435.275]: -0.03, 54.2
